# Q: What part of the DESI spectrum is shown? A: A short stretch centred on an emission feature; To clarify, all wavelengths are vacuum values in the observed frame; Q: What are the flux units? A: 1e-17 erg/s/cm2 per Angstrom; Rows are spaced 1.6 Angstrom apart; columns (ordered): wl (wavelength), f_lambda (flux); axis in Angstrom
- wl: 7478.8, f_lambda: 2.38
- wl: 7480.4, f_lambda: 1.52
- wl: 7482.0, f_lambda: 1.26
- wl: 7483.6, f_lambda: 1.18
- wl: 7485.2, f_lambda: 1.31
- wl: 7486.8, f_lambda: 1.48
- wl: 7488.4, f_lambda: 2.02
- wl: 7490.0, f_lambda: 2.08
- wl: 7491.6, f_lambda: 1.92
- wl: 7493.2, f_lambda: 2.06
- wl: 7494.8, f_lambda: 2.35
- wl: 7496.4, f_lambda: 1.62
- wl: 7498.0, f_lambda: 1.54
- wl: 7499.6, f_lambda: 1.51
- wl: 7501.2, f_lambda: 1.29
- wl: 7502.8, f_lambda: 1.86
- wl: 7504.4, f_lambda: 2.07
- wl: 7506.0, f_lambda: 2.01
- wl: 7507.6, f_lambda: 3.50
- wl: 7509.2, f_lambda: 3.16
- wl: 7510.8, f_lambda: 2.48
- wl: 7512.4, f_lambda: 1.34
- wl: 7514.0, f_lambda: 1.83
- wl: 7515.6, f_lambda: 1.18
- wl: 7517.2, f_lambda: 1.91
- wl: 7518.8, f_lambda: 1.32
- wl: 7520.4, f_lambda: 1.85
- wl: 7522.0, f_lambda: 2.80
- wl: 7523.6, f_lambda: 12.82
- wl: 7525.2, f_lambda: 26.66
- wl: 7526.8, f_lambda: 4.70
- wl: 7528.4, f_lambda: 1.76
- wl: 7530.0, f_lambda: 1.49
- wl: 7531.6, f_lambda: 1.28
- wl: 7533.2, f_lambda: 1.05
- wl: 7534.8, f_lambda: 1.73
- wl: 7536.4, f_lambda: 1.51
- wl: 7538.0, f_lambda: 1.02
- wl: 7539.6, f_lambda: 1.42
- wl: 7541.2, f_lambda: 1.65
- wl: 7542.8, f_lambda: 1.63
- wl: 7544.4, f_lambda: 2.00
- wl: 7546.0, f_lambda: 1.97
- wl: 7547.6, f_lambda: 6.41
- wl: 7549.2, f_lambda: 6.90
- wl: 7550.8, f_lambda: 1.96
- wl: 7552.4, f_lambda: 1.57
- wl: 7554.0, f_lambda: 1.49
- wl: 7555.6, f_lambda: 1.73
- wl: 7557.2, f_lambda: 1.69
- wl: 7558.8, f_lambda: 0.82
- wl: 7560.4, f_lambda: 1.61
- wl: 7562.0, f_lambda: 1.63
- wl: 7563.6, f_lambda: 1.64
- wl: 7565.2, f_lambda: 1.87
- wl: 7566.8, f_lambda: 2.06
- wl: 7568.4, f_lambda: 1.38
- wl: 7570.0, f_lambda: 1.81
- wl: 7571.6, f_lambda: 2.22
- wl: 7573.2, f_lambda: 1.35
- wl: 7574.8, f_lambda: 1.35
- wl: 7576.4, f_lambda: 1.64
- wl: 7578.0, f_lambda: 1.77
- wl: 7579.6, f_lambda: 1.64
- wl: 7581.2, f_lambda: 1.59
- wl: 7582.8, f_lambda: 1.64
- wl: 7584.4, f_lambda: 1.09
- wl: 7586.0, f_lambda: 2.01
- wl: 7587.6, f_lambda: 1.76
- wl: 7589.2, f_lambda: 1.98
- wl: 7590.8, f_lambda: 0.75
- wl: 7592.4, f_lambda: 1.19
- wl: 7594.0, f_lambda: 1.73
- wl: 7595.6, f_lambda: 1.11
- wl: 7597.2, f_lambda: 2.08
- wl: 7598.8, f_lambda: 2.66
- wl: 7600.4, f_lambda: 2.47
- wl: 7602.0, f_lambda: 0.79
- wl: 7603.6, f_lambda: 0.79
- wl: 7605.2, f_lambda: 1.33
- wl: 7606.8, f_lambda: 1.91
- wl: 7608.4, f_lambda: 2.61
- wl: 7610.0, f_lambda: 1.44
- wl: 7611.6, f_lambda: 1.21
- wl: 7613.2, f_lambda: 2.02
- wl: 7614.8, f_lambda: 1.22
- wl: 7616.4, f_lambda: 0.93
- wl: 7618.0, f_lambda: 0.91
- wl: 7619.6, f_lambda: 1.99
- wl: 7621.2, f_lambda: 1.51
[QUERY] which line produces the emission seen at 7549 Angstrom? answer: [N II]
